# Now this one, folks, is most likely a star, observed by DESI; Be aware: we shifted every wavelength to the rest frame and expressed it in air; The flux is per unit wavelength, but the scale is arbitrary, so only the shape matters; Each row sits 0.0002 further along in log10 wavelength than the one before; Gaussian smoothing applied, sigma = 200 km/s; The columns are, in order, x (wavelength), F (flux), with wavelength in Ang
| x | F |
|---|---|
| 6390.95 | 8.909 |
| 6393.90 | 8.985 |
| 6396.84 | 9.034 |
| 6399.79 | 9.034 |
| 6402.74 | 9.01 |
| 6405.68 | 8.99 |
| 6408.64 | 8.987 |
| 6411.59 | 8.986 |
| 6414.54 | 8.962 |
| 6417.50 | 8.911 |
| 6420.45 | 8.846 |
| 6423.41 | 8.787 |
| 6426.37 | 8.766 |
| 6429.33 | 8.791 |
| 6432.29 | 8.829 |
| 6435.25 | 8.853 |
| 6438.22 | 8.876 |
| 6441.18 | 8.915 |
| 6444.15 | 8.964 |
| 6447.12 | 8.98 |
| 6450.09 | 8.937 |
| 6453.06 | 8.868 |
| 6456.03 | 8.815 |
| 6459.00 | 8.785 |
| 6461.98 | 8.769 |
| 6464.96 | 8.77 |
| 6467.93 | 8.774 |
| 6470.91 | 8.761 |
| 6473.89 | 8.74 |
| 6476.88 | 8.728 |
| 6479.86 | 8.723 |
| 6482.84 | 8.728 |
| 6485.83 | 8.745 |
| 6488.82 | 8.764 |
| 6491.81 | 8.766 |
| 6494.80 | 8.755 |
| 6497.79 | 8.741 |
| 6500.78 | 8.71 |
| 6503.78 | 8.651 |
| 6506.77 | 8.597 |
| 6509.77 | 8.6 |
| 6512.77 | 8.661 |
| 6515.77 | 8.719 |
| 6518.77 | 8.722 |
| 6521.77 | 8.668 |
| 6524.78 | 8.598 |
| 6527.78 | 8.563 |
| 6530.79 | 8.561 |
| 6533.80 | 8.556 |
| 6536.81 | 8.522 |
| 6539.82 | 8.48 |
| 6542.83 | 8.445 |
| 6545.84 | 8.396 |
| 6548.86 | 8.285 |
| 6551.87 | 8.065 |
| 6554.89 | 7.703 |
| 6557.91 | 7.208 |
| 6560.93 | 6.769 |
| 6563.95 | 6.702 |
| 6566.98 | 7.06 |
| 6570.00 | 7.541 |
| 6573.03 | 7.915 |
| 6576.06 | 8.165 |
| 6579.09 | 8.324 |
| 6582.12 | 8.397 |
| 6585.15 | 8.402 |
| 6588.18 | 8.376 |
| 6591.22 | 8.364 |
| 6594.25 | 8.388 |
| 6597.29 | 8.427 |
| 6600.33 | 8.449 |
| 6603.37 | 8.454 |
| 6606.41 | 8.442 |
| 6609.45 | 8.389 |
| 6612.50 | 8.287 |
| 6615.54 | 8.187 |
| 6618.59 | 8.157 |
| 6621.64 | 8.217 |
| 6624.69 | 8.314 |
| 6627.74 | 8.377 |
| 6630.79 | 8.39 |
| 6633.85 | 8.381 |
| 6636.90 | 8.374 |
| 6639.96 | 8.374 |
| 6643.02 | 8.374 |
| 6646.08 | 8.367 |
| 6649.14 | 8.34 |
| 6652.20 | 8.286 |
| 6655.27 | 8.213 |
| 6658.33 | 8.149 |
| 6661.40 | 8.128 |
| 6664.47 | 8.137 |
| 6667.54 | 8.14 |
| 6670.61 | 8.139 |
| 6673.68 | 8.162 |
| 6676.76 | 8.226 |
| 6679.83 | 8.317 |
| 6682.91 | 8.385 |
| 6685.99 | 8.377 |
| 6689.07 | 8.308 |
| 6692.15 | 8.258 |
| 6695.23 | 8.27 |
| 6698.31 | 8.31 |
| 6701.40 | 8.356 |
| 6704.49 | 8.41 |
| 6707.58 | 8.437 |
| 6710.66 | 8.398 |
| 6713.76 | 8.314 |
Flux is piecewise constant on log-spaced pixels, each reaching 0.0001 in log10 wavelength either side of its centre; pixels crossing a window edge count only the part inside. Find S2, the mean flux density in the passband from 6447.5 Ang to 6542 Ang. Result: 8.7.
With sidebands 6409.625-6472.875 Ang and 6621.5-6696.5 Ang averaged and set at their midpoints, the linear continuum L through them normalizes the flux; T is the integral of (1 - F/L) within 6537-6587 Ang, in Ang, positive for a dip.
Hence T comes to 3.8 Ang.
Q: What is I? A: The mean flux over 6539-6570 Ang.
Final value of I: 7.69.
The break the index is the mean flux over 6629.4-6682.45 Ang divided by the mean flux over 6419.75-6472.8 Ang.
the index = 0.9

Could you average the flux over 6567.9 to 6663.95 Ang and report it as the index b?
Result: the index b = 8.28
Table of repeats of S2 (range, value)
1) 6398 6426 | 8.94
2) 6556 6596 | 7.82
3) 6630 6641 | 8.38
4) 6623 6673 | 8.28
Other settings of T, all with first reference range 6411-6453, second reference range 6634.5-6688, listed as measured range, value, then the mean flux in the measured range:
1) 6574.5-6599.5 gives 0.3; 8.36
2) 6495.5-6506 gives 0.0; 8.7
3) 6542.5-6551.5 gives 0.3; 8.33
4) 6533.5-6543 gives 0.1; 8.5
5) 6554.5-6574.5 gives 3.0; 7.24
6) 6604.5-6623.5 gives 0.2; 8.28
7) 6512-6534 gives 0.0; 8.63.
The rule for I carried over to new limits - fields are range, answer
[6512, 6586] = 8.13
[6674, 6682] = 8.26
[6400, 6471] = 8.88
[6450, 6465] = 8.82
